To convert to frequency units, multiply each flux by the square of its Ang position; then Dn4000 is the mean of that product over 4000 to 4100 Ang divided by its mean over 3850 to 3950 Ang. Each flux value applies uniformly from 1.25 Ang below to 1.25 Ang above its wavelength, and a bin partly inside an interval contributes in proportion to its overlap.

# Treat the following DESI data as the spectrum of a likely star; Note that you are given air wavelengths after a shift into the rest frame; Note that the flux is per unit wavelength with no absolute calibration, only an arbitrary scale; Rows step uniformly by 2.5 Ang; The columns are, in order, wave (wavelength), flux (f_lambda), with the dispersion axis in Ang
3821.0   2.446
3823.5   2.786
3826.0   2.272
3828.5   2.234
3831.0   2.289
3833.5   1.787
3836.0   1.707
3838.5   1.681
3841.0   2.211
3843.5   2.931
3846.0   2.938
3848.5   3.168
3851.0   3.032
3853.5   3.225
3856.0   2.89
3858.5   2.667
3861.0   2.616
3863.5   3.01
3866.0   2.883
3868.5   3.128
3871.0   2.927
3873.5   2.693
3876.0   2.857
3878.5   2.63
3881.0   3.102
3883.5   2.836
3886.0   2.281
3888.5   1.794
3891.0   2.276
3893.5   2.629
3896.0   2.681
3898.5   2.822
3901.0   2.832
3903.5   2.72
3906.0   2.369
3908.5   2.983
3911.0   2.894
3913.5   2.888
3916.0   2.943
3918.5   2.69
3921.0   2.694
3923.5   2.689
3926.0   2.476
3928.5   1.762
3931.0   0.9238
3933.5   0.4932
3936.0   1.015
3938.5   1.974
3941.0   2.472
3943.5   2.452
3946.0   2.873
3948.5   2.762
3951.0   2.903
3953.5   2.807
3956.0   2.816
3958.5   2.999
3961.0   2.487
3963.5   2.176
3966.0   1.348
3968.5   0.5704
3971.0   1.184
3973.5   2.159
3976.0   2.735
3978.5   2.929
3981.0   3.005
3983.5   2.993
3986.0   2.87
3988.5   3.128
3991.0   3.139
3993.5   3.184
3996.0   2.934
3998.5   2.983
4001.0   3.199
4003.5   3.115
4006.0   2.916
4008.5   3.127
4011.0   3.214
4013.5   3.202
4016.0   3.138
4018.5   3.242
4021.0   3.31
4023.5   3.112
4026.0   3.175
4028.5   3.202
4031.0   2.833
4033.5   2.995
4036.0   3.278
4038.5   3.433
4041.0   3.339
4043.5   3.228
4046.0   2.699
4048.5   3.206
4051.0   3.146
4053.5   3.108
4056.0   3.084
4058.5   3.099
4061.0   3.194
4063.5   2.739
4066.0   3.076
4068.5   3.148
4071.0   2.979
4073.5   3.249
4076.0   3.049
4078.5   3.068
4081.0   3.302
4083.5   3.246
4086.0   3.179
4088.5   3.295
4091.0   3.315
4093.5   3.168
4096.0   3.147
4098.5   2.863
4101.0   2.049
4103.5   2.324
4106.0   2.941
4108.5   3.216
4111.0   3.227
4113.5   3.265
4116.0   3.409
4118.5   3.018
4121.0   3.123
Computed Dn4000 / 1.33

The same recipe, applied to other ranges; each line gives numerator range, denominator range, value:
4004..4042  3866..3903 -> 1.26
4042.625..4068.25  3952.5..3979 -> 1.47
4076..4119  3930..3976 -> 1.60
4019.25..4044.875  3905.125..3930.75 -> 1.31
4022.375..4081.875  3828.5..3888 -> 1.29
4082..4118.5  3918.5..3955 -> 1.51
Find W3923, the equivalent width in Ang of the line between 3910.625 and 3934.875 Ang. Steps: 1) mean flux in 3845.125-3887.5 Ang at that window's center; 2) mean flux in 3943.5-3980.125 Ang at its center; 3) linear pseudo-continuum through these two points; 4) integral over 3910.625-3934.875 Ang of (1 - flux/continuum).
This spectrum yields 3.4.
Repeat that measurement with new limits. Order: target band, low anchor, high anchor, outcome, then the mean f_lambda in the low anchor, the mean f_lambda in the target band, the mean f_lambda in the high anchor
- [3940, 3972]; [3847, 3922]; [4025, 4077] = 6.7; 2.77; 2.3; 3.11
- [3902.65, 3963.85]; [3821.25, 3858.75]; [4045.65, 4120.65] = 7.0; 2.52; 2.41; 3.07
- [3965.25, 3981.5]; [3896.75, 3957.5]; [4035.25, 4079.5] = 4.4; 2.43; 1.96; 3.12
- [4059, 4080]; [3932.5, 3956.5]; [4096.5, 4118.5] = -2.3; 2.26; 3.07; 2.93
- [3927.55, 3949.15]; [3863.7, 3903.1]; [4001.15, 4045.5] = 7.9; 2.7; 1.83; 3.16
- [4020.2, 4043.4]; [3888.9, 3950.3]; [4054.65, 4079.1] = -2.2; 2.38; 3.19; 3.07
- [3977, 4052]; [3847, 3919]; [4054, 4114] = -3.9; 2.78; 3.11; 3.05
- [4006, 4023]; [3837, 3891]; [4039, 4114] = -1.2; 2.72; 3.18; 3.07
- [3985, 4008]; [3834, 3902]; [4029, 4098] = -0.6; 2.67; 3.06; 3.13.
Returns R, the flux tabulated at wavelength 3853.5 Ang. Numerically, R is 3.225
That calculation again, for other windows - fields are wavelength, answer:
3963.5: 2.176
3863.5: 3.01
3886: 2.281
